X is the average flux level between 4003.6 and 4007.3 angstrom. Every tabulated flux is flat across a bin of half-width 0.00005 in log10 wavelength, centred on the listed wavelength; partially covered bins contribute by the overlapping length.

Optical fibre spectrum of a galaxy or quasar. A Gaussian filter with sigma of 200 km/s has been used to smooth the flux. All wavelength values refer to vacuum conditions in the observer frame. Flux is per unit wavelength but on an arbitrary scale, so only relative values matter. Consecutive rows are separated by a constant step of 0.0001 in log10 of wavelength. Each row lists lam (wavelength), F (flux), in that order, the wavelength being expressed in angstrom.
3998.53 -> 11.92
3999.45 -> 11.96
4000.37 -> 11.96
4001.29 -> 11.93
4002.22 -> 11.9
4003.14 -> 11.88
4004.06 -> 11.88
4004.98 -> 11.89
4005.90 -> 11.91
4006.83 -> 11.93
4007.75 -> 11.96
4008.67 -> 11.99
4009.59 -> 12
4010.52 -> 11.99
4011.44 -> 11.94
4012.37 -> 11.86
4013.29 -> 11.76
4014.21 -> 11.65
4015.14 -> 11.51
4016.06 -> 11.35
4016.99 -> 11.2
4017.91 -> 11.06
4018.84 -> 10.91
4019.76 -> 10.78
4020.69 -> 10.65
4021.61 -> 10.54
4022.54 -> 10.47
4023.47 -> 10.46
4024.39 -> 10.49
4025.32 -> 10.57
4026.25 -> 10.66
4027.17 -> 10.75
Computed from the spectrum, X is 11.9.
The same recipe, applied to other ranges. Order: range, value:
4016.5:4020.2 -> 11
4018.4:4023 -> 10.7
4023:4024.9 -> 10.5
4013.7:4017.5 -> 11.4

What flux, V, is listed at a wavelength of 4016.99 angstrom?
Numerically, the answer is 11.2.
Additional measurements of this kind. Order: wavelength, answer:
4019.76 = 10.78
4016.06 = 11.35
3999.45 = 11.96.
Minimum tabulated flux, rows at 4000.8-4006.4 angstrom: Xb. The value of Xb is 11.88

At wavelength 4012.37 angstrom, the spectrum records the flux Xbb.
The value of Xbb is 11.86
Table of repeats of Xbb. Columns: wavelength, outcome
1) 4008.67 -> 11.99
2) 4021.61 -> 10.54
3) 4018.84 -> 10.91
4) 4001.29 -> 11.93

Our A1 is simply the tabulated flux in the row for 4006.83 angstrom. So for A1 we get 11.93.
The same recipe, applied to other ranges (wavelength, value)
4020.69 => 10.65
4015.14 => 11.51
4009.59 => 12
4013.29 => 11.76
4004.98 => 11.89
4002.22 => 11.9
